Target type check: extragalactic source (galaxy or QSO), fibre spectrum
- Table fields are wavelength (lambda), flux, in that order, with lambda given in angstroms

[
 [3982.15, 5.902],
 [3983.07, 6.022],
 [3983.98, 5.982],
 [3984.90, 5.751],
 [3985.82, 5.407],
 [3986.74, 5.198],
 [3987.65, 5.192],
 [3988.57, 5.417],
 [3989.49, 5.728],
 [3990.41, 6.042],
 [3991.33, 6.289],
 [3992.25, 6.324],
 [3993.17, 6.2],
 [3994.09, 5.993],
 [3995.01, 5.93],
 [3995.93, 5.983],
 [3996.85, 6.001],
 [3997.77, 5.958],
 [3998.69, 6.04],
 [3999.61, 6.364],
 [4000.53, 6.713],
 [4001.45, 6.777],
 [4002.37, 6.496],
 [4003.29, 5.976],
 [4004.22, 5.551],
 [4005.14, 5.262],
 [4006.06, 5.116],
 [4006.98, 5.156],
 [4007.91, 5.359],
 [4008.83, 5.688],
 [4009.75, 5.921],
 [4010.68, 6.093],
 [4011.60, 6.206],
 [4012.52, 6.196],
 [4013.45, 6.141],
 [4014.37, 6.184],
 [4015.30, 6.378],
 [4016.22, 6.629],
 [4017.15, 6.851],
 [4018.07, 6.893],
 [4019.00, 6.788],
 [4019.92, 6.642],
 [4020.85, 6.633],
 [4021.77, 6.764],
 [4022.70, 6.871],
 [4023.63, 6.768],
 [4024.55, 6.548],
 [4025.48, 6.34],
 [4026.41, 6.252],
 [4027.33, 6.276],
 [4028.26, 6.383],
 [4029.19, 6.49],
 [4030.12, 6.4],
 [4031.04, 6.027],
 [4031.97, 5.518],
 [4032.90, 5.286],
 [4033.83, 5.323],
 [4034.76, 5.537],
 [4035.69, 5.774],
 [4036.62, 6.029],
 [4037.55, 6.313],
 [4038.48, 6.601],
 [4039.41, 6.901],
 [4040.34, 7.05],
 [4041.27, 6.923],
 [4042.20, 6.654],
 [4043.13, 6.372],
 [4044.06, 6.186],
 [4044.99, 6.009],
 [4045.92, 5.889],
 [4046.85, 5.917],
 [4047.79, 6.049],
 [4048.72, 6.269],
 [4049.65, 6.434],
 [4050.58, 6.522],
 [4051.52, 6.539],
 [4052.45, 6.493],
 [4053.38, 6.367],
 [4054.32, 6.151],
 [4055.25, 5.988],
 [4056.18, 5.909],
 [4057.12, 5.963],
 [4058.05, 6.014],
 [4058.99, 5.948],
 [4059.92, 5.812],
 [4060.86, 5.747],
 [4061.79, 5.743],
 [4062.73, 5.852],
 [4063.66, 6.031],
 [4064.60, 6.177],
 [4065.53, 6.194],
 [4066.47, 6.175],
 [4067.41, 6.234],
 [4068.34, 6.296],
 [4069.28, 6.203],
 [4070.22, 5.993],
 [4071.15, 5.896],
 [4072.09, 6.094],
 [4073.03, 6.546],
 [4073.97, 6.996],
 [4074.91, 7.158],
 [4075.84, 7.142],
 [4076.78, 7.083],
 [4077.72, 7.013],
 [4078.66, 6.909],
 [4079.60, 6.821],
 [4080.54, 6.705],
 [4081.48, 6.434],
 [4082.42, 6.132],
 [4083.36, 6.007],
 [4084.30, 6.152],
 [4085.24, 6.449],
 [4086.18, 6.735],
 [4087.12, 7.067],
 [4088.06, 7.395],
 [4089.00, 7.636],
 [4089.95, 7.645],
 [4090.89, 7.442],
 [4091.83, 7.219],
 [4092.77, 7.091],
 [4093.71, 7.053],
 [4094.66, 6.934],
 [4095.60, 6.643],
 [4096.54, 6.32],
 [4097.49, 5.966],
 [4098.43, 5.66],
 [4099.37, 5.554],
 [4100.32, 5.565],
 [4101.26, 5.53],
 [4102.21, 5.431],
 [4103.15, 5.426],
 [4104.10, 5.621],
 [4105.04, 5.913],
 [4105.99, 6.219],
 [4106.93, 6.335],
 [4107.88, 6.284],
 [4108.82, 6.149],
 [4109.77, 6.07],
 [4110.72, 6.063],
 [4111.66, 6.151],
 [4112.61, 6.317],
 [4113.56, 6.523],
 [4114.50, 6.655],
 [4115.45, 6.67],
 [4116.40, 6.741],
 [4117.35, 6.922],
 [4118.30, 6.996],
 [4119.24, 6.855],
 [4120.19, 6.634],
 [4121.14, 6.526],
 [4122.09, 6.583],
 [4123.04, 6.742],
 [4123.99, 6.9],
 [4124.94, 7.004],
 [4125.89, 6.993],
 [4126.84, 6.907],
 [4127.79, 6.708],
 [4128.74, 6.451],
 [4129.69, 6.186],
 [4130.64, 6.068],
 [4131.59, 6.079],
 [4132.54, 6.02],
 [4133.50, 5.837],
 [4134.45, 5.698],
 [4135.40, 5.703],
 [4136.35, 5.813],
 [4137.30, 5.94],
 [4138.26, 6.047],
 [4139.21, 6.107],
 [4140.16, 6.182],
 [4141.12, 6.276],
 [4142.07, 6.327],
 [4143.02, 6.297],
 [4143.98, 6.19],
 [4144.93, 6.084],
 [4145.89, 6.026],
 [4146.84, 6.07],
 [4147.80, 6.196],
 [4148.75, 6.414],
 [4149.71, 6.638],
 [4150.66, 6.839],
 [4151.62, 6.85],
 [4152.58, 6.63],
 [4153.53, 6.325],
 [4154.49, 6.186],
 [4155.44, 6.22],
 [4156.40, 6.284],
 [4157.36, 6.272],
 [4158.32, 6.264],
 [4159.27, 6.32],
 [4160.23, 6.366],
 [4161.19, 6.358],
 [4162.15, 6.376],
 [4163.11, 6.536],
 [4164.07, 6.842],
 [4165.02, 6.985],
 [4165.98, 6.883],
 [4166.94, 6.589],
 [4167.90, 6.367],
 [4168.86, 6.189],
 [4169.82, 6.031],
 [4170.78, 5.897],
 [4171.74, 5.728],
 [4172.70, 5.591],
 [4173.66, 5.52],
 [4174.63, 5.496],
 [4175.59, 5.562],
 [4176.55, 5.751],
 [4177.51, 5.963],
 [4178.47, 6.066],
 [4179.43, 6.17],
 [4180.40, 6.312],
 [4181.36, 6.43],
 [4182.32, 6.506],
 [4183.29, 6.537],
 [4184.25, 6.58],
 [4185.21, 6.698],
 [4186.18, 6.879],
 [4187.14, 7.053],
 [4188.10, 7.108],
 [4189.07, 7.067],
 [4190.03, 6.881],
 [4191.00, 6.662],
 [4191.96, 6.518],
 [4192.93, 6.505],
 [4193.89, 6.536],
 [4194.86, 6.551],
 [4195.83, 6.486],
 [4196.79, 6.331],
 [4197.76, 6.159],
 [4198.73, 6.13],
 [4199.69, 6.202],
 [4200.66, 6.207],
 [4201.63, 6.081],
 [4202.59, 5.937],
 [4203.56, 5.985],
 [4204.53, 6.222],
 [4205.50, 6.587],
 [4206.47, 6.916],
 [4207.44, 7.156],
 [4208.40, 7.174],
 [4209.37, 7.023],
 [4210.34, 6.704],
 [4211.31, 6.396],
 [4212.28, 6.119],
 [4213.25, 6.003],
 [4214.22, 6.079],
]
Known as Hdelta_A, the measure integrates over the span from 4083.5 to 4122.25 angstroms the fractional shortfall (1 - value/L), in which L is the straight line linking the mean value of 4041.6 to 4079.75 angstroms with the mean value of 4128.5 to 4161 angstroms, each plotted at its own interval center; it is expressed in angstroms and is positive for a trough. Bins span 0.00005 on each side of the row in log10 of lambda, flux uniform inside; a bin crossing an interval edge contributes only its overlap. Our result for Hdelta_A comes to -1.3 angstroms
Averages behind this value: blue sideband 6.29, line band 6.46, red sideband 6.21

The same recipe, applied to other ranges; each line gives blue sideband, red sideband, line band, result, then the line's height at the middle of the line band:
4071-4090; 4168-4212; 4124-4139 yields 0.74 angstroms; 6.57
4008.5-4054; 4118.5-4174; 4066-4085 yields -0.54 angstroms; 6.32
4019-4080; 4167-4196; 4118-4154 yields -0.30 angstroms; 6.32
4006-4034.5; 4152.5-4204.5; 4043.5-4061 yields 0.30 angstroms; 6.23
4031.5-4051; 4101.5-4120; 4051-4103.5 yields -1.39 angstroms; 6.23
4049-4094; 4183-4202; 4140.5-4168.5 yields 0.55 angstroms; 6.54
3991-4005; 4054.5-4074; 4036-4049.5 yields -0.60 angstroms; 6.09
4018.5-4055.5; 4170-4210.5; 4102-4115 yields 0.50 angstroms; 6.34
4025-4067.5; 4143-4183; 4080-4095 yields -1.68 angstroms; 6.19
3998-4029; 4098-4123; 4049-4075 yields 0.22 angstroms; 6.23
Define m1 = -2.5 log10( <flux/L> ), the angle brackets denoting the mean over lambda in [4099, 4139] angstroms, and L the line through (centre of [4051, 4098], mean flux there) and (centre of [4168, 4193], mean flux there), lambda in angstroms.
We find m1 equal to 0.03 mag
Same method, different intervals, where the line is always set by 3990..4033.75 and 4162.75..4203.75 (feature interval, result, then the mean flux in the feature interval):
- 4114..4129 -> -0.082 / 6.77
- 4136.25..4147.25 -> 0.031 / 6.12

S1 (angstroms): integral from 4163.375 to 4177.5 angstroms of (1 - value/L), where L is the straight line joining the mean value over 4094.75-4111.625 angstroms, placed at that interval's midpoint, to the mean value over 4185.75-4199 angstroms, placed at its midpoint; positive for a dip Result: 0.8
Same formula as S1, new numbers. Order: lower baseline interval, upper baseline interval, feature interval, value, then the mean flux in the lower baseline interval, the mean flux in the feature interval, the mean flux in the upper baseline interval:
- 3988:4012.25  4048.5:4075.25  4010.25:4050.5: -1.71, 5.94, 6.32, 6.19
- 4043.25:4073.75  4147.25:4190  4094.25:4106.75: 0.61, 6.12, 5.91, 6.37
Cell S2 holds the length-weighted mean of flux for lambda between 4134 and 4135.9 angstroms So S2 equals 5.72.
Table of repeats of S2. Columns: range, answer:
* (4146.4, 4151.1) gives 6.43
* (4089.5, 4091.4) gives 7.55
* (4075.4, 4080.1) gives 6.98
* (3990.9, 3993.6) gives 6.27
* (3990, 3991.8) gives 6.16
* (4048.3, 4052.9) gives 6.45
